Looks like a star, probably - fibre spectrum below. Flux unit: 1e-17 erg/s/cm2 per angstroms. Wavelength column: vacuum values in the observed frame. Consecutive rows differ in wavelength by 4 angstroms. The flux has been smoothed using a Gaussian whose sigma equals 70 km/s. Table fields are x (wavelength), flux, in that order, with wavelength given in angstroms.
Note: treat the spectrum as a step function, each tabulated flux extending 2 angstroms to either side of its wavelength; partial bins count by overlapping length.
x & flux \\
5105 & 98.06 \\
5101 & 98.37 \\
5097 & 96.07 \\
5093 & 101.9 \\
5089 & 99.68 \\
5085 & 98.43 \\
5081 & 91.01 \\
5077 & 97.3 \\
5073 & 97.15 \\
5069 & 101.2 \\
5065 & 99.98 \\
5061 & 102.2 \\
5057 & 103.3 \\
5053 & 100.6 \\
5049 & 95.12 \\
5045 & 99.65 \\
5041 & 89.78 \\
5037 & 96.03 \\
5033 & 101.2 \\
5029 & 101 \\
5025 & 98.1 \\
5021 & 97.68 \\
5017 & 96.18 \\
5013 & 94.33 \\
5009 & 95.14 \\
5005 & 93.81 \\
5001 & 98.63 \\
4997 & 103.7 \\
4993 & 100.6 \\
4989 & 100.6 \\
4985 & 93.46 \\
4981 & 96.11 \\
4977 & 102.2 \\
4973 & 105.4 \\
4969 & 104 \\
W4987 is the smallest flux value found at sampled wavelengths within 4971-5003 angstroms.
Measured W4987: 93.46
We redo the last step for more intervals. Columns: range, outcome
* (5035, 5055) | 89.78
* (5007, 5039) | 94.33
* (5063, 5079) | 97.15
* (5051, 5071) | 99.98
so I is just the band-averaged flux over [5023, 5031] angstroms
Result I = 99.5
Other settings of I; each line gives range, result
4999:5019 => 95.6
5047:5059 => 99.7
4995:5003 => 101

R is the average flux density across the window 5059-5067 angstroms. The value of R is 101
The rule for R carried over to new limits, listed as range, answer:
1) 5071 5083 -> 95.2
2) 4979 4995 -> 97.7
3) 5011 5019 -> 95.3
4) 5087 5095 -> 101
